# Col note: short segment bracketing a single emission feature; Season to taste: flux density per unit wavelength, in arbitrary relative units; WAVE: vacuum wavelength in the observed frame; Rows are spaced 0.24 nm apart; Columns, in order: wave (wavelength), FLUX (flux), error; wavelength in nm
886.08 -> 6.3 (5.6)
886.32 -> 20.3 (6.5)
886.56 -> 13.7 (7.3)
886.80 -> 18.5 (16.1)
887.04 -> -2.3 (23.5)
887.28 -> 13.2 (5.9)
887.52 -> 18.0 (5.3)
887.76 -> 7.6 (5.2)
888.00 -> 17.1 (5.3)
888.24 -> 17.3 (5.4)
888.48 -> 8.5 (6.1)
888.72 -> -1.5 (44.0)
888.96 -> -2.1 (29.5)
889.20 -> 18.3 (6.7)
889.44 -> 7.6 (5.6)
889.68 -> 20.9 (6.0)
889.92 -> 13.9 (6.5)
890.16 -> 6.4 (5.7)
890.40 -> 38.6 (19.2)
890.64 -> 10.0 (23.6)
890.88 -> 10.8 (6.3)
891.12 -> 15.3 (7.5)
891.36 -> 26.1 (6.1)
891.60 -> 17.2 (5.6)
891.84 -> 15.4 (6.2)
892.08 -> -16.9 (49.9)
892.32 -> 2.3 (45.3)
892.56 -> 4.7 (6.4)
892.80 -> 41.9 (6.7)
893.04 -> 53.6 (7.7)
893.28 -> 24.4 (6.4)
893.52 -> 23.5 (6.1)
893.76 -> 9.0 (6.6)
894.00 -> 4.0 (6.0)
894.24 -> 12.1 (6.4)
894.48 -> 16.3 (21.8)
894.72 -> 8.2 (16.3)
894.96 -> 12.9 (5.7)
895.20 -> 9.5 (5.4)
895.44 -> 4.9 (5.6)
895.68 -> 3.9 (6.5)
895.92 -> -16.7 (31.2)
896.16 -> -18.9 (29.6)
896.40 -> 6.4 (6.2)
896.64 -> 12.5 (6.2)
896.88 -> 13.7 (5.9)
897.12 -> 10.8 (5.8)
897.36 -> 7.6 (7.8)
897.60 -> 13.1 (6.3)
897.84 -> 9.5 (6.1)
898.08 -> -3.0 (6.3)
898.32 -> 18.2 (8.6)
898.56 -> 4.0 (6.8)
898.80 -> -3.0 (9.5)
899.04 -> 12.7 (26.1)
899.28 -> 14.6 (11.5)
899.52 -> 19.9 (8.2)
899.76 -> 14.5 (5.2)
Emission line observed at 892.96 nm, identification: [O III]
